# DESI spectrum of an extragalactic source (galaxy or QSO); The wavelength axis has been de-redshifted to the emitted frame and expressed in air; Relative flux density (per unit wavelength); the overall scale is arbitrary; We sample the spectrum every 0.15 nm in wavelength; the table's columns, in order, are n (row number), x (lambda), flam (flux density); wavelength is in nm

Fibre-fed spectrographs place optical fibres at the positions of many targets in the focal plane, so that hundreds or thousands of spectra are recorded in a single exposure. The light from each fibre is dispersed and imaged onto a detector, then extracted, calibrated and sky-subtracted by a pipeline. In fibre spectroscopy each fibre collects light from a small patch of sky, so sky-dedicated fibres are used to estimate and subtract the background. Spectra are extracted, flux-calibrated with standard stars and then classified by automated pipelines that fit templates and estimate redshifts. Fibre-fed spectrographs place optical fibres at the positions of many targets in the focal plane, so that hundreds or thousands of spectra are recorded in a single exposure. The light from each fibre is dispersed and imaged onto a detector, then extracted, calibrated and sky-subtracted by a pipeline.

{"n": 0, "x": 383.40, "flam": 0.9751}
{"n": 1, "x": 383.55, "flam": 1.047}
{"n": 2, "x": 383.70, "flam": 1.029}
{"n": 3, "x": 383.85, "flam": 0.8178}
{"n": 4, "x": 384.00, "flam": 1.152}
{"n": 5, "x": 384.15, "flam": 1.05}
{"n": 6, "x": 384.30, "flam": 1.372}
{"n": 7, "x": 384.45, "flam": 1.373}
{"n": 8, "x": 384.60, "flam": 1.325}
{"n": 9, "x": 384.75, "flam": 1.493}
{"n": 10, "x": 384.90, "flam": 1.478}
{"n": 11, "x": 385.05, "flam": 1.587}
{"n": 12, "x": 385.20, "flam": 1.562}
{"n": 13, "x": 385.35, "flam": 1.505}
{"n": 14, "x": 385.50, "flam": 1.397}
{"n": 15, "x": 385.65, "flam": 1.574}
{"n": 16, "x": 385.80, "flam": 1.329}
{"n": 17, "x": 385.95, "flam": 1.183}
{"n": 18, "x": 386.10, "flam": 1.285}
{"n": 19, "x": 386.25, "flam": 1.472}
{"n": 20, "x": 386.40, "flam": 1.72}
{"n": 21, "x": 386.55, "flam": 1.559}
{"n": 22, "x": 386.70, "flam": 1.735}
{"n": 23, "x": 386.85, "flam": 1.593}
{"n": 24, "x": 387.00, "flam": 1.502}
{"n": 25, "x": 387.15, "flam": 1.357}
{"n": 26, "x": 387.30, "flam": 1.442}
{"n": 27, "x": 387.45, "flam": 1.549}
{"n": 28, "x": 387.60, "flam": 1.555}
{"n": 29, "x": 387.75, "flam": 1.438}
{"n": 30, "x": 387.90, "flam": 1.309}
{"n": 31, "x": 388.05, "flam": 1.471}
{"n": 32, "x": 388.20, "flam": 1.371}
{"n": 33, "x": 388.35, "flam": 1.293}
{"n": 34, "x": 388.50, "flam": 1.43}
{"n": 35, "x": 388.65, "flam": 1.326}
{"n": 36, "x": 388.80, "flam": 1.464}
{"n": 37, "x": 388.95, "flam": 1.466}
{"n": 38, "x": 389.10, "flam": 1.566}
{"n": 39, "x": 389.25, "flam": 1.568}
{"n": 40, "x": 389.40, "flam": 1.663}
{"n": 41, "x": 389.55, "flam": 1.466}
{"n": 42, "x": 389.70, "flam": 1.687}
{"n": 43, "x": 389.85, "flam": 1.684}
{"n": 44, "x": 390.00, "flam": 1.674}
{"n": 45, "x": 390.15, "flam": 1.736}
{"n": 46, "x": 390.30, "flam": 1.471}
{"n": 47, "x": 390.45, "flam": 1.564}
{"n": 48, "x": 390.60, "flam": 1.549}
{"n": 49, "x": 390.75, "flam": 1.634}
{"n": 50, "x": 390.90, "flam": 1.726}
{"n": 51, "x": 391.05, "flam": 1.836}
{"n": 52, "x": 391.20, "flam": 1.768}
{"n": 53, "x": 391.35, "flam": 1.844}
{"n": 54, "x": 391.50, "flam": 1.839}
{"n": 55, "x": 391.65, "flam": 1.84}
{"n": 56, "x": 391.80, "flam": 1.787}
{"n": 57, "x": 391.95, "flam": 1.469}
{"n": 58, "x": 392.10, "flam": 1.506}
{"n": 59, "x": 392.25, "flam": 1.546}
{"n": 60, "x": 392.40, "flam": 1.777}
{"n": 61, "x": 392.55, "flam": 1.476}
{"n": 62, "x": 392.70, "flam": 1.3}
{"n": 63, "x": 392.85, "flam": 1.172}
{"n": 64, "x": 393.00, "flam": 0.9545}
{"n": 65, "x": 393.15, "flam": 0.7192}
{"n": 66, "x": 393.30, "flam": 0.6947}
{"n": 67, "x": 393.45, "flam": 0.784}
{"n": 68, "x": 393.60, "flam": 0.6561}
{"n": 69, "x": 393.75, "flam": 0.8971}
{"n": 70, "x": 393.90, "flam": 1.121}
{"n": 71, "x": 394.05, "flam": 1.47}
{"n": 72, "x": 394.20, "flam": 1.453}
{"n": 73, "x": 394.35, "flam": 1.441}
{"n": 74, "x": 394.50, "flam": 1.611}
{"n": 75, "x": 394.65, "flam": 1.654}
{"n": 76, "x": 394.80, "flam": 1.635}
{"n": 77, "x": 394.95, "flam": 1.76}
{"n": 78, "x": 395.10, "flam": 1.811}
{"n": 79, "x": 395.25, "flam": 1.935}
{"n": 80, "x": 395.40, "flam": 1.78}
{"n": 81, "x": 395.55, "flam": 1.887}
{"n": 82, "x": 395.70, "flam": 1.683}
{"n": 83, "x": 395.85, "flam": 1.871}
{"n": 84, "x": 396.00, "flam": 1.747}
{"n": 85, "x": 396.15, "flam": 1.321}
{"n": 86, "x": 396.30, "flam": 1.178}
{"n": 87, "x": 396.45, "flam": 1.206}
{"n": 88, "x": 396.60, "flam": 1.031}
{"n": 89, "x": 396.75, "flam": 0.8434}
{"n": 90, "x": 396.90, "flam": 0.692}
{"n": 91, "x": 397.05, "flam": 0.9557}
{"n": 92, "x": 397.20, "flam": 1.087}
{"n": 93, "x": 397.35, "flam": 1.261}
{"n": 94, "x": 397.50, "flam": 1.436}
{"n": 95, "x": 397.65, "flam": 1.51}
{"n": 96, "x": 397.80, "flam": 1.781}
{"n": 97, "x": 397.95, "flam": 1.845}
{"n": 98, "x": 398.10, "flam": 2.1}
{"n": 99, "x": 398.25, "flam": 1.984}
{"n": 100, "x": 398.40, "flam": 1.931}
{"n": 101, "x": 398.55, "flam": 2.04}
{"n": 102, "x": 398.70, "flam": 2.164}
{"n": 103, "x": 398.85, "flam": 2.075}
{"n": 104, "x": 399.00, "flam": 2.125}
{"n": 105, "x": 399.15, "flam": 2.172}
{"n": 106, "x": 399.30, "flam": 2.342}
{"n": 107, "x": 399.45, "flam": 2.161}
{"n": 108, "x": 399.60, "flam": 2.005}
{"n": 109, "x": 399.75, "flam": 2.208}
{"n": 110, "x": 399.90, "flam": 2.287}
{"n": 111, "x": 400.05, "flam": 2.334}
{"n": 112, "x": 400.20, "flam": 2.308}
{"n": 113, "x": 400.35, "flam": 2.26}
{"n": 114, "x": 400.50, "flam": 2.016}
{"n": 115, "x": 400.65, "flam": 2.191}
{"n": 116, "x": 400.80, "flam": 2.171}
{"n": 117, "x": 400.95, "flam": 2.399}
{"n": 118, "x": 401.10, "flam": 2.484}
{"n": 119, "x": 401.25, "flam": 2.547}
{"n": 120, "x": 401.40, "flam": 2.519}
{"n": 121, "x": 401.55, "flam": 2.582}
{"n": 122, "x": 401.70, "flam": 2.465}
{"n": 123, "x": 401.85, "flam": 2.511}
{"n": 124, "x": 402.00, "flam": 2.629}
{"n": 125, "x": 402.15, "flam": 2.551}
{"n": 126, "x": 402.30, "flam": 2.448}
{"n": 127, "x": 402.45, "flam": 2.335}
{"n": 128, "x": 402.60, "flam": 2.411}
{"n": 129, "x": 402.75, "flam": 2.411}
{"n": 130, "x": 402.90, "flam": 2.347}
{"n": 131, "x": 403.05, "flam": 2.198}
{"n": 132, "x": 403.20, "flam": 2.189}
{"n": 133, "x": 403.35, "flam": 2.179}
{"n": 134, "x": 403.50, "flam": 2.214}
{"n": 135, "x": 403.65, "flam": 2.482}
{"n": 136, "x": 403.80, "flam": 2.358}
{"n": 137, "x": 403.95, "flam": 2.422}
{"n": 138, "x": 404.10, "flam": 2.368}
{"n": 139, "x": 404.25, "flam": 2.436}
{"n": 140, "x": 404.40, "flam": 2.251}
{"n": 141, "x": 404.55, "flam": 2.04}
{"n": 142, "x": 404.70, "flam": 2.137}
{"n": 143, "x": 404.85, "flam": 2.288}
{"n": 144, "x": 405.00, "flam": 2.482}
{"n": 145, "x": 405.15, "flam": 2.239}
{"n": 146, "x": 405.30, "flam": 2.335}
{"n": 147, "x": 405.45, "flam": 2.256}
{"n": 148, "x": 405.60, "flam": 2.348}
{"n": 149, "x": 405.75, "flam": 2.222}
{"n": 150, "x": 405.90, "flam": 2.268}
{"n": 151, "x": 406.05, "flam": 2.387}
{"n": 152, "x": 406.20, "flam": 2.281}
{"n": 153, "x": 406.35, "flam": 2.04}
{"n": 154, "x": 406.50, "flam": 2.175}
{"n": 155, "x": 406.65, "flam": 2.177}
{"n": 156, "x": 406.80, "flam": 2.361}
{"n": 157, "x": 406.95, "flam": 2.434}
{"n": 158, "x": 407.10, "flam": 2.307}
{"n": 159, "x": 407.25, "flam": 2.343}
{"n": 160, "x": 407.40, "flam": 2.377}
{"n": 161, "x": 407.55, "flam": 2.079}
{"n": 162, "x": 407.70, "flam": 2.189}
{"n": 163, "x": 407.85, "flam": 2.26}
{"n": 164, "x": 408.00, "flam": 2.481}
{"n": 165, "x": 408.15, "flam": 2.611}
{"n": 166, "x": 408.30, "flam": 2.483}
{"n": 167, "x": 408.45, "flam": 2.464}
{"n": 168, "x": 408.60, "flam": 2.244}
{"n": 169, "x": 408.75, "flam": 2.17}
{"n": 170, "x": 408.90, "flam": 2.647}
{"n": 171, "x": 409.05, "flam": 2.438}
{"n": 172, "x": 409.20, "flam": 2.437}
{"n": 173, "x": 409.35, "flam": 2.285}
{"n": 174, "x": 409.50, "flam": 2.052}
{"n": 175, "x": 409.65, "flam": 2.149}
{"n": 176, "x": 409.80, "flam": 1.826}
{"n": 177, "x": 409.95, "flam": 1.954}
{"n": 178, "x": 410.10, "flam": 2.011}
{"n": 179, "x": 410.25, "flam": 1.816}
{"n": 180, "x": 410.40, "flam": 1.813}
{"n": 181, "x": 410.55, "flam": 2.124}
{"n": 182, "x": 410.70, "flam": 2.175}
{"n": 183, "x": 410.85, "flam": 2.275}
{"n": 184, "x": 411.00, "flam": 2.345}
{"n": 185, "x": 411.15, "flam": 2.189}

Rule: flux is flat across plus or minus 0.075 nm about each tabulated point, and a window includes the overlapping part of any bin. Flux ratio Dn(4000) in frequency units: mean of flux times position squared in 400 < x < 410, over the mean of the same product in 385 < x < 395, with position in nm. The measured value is 1.7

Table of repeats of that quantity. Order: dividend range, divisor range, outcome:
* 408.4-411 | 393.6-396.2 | 1.49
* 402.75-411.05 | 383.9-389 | 1.75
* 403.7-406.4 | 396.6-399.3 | 1.44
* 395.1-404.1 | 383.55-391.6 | 1.44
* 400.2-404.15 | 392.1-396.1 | 1.74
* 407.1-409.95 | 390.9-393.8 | 1.81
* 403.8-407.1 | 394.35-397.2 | 1.64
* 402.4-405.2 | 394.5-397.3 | 1.65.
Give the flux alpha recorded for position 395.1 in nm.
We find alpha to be 1.811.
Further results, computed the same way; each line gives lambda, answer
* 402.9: 2.347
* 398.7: 2.164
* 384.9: 1.478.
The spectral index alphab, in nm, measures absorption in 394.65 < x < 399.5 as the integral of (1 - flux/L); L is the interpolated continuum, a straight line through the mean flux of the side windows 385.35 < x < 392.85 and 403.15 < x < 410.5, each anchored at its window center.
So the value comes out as 0.53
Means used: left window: 1.54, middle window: 1.66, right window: 2.26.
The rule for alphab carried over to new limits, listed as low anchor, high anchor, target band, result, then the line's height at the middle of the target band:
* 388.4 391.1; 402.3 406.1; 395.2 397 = 0.45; 1.9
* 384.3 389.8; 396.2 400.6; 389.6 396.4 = 0.49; 1.63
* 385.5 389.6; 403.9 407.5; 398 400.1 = -0.15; 1.99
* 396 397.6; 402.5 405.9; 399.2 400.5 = -0.49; 1.62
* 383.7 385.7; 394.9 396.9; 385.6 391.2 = -0.49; 1.4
